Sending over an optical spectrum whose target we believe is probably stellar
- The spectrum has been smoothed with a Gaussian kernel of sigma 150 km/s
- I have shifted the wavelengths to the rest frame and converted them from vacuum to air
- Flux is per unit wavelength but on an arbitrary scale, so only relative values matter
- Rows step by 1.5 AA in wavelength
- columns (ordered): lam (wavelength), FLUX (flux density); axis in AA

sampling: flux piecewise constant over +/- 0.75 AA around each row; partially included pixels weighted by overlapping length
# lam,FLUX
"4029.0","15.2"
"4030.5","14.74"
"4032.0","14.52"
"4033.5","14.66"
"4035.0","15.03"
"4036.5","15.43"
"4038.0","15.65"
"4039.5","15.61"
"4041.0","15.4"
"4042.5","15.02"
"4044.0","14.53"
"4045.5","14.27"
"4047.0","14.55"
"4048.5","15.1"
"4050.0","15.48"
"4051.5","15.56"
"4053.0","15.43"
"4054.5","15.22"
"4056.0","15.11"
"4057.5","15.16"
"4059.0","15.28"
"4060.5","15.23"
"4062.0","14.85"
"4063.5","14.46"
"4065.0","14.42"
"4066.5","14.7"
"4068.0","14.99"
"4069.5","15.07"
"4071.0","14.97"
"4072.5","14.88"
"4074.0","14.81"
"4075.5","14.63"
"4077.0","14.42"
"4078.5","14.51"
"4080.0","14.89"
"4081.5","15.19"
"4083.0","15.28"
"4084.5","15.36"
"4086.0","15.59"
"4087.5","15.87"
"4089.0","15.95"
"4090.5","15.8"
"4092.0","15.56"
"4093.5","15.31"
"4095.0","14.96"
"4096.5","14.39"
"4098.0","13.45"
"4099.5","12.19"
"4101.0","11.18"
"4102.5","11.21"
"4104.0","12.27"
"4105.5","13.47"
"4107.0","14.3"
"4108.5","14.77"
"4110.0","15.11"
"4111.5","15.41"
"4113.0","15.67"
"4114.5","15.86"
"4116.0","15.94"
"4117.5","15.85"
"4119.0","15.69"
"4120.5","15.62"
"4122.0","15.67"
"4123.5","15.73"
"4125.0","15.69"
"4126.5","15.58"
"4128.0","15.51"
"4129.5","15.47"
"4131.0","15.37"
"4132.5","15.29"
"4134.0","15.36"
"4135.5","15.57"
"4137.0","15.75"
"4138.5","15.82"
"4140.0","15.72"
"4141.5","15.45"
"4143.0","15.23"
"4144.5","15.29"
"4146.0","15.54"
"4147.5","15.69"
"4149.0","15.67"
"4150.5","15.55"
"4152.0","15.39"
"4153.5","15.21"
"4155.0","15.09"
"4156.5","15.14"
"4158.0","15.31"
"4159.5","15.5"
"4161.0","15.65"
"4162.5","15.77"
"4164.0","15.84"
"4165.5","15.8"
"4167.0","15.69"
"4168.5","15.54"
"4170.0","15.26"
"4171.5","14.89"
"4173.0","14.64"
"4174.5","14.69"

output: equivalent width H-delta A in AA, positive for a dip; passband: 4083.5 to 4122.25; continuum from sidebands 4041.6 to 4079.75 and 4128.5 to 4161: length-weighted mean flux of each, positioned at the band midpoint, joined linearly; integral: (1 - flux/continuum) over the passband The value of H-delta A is 1.2 AA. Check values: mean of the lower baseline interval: 14.9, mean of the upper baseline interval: 15.5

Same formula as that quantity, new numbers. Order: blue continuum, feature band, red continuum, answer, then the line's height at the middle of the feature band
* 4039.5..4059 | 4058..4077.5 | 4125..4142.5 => 0.5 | 15.2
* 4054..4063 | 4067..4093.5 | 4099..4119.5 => -0.8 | 14.7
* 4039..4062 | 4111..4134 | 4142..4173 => -0.4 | 15.3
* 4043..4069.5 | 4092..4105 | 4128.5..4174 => 1.6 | 15.2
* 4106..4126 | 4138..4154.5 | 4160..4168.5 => 0.1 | 15.6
